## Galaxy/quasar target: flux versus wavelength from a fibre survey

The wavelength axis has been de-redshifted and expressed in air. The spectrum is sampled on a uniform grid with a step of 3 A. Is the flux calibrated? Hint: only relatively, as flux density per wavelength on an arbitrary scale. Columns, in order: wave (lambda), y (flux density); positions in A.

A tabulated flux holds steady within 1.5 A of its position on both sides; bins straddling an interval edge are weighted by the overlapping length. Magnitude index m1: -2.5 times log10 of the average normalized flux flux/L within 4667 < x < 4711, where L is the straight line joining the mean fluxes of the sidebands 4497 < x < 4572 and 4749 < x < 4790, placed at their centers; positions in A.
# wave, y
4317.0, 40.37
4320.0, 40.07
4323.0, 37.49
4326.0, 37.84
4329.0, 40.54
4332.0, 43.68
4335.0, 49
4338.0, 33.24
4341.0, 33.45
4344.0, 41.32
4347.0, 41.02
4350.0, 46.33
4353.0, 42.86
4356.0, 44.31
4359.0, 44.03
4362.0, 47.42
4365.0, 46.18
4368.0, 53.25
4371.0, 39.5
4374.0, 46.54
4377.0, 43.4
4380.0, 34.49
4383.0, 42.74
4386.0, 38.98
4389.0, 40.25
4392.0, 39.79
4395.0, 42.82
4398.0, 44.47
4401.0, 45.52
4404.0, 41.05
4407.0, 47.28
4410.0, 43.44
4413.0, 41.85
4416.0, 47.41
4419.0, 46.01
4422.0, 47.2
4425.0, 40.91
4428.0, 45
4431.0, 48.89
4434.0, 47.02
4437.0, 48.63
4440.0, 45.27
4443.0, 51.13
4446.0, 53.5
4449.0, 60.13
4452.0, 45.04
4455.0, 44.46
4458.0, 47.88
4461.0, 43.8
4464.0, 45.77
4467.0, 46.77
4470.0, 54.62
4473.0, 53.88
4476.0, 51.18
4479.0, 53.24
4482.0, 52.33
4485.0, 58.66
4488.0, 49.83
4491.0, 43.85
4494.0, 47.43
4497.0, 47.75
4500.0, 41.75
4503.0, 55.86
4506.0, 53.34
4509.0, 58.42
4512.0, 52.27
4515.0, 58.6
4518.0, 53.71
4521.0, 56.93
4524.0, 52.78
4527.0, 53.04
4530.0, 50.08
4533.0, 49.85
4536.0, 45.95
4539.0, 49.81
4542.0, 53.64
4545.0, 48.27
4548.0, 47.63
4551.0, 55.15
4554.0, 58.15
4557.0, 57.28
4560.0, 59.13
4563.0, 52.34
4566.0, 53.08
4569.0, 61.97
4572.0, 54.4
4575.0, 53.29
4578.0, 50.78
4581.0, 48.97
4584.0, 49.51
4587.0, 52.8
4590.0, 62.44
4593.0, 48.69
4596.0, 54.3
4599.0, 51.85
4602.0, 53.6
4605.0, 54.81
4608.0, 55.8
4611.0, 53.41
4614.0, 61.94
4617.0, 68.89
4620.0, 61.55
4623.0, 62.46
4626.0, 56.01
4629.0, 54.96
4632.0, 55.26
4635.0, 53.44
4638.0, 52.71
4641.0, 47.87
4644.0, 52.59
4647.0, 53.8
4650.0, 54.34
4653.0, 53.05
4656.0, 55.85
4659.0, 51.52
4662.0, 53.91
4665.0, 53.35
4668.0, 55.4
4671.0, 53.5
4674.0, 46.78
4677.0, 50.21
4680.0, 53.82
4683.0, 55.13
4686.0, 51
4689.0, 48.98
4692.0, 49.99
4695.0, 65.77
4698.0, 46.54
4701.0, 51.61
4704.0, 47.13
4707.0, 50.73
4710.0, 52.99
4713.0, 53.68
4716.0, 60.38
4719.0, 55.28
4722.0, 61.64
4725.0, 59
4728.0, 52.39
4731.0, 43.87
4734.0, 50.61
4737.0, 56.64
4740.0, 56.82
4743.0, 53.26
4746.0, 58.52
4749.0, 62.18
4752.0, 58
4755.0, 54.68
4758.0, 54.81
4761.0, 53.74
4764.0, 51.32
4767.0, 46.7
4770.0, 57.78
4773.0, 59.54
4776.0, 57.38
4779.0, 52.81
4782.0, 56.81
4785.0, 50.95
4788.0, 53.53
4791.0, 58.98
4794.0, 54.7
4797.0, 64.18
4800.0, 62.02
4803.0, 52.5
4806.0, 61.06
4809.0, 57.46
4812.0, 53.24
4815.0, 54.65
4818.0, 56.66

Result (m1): 0.05 mag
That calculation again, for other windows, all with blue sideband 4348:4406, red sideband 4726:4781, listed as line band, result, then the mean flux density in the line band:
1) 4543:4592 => -0.105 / 54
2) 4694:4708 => 0.022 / 51.9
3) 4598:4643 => -0.116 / 56.3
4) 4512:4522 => -0.173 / 55.8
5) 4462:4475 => -0.089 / 50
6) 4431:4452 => -0.115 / 50.4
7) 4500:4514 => -0.139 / 53.7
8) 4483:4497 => -0.069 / 49.8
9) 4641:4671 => -0.037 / 53.4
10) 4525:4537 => -0.046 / 50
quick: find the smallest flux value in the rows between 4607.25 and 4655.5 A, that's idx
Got 47.87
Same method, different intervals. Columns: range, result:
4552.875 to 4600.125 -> 48.69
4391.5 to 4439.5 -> 39.79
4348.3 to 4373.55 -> 39.5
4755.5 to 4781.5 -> 46.7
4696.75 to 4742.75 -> 43.87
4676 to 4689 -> 48.98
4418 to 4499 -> 40.91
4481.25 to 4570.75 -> 41.75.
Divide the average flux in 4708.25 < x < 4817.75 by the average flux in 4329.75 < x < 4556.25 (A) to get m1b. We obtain 1.17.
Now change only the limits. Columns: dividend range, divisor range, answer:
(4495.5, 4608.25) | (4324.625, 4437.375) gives 1.23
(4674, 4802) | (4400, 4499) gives 1.14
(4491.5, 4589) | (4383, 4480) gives 1.13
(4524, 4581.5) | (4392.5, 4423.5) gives 1.19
